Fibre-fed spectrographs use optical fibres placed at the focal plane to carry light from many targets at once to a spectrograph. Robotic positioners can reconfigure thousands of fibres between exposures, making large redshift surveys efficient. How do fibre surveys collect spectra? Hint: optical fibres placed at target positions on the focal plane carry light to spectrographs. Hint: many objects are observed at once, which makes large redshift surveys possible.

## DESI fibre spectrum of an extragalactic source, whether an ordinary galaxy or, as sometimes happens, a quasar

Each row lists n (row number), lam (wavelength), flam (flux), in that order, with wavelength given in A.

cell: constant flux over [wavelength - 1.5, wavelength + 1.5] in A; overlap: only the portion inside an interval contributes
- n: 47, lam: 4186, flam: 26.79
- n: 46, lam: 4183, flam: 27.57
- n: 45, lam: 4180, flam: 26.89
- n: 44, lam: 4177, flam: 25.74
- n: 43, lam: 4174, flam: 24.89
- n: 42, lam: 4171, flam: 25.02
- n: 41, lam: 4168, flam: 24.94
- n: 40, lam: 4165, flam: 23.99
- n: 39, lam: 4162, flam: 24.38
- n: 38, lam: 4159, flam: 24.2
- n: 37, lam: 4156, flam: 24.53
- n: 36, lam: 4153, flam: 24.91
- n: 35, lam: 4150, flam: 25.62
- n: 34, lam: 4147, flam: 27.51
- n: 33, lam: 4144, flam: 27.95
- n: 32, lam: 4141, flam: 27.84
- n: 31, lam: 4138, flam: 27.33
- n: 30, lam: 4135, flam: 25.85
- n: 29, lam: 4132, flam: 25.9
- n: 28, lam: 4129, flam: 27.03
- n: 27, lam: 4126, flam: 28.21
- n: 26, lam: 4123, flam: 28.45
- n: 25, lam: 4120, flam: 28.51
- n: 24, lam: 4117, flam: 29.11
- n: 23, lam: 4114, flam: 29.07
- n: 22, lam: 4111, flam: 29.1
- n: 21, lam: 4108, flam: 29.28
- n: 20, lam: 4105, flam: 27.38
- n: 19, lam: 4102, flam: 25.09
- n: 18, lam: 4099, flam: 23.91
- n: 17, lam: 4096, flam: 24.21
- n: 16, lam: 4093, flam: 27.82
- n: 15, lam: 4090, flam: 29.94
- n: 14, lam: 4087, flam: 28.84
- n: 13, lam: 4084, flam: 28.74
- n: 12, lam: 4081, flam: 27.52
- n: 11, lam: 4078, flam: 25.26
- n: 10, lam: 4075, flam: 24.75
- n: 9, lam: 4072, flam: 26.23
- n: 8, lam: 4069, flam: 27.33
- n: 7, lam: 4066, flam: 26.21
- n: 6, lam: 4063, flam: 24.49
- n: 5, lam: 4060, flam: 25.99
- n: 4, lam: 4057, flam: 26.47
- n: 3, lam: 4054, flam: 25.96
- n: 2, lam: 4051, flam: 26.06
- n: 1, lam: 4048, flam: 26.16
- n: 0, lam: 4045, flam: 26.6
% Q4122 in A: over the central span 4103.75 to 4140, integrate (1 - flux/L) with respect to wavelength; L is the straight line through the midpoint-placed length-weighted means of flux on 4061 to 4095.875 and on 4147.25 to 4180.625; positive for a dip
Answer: -2.8 A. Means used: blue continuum 26.9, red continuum 25.1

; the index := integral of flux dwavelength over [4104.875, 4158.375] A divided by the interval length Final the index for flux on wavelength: 27.4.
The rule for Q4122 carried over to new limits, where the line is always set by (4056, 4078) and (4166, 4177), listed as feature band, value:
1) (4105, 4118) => -1.8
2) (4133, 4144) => -0.8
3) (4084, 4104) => -0.9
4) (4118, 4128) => -1.2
